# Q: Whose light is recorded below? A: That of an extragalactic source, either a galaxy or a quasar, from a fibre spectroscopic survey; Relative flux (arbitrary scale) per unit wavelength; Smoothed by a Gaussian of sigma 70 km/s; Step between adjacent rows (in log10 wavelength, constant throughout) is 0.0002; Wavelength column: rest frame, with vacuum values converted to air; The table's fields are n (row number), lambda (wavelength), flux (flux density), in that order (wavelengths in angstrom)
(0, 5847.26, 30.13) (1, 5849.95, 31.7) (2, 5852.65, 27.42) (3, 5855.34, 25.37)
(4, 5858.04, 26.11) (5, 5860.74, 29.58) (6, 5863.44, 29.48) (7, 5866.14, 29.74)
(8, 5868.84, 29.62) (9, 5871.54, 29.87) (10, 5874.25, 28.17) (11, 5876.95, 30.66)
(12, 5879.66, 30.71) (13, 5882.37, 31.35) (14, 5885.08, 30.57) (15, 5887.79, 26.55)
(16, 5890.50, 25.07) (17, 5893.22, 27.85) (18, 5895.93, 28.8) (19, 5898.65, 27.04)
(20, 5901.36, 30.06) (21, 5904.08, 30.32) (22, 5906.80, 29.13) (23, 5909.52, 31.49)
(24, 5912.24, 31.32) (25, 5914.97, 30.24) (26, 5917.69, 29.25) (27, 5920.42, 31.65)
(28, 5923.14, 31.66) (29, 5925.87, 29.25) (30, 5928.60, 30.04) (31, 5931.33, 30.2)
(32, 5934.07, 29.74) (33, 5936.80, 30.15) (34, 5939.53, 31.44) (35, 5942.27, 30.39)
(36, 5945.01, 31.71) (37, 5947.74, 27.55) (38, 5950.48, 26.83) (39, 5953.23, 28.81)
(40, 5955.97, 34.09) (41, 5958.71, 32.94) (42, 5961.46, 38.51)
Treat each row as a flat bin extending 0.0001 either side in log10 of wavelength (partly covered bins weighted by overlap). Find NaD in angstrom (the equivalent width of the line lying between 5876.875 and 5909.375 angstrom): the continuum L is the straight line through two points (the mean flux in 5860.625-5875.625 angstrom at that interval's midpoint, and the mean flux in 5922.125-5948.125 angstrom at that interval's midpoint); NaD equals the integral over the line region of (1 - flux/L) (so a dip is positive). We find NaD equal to 0.8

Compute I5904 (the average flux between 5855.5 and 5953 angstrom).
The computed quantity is 29.5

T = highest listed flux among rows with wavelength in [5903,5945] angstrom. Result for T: 31.66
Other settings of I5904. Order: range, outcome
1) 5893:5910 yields 29.2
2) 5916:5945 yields 30.4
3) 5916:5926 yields 30.6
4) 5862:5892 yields 29.2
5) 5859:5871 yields 29.5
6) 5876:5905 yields 29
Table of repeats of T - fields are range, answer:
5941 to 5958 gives 34.09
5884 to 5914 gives 31.49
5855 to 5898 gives 31.35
